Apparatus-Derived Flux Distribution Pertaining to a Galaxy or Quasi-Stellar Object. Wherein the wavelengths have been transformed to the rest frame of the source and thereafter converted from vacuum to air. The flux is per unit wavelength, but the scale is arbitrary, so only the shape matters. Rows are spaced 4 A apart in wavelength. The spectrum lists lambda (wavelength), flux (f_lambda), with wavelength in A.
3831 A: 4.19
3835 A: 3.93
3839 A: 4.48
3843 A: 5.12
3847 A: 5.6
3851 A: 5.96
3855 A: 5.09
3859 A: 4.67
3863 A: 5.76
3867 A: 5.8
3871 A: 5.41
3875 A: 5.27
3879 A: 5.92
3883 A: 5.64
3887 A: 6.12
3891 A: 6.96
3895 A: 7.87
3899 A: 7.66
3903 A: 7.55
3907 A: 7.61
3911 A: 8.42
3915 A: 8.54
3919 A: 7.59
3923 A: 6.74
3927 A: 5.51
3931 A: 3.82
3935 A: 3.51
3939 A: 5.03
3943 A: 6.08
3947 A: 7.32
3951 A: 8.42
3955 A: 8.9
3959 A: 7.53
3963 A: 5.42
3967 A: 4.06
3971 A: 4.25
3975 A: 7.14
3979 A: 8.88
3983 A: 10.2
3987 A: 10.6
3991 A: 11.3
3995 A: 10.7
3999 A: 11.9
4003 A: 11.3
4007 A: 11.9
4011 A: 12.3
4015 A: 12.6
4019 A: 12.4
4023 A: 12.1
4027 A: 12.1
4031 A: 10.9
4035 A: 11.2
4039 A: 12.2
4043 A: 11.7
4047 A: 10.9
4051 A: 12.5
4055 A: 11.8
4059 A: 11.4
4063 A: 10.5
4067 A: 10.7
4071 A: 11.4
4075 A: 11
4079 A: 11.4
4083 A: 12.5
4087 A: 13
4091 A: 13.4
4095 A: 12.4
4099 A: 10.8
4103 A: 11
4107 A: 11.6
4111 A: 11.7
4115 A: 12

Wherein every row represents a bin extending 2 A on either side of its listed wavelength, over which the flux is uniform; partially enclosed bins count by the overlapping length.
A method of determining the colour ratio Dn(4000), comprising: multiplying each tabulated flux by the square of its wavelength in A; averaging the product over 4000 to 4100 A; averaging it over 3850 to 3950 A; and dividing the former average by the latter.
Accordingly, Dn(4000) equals 2.03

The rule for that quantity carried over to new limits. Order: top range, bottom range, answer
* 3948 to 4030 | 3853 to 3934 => 1.60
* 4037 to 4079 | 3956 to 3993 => 1.53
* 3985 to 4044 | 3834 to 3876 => 2.43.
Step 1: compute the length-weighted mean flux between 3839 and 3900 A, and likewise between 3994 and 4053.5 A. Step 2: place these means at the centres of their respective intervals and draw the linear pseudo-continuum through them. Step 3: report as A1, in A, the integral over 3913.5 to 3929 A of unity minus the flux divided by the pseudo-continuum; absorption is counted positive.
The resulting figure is 1.5 A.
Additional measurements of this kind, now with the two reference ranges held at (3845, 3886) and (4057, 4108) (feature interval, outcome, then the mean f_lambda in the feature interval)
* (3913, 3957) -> 5.8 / 6.5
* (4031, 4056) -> -2.7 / 11.6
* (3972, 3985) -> 0.5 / 8.39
